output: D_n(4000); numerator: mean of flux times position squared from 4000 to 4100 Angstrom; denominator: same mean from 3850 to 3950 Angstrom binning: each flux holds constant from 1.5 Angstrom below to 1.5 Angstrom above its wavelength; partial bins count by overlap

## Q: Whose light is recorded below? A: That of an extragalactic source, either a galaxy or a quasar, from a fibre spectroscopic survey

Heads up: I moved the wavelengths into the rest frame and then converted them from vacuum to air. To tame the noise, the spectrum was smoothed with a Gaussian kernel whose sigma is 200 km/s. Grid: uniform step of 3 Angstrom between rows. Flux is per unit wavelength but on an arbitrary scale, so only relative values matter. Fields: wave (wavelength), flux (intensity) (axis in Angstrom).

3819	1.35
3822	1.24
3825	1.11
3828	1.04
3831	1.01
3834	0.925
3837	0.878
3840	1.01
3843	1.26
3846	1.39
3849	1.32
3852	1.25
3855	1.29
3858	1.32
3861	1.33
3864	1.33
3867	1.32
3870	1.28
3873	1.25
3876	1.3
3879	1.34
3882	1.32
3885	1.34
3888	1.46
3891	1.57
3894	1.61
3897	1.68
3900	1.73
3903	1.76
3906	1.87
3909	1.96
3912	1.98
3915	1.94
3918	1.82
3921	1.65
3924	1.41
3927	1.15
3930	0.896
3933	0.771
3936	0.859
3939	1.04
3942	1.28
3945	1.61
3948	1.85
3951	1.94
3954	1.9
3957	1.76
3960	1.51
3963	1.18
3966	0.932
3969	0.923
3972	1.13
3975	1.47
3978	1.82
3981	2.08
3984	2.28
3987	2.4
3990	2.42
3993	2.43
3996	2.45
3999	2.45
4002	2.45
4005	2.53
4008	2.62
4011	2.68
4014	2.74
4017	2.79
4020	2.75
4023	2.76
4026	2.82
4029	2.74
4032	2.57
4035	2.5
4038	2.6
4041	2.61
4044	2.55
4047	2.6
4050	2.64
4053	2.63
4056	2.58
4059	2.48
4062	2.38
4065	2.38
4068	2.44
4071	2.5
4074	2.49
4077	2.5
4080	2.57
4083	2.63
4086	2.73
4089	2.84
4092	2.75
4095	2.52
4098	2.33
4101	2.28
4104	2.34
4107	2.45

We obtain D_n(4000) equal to 1.9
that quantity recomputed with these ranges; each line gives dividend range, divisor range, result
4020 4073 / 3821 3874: 2.38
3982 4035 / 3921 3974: 2.02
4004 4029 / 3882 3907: 1.80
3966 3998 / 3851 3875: 1.56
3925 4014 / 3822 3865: 1.61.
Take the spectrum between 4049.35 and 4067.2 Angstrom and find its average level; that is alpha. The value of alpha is 2.51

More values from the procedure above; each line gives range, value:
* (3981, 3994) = 2.35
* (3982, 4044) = 2.57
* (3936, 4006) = 1.79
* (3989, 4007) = 2.46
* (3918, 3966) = 1.39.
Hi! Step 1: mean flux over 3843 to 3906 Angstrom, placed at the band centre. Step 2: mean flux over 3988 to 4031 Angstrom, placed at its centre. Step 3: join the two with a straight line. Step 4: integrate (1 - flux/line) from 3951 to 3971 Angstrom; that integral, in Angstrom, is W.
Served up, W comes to 7.0 Angstrom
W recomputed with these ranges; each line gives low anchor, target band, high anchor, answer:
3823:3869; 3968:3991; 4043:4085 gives 2.3 Angstrom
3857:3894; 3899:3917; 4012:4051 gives -2.7 Angstrom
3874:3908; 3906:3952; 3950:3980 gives 0.5 Angstrom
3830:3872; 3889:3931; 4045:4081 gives -2.3 Angstrom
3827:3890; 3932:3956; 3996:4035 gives 7.1 Angstrom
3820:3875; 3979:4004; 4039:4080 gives -3.1 Angstrom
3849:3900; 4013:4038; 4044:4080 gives -4.5 Angstrom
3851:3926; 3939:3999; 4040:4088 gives 7.5 Angstrom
